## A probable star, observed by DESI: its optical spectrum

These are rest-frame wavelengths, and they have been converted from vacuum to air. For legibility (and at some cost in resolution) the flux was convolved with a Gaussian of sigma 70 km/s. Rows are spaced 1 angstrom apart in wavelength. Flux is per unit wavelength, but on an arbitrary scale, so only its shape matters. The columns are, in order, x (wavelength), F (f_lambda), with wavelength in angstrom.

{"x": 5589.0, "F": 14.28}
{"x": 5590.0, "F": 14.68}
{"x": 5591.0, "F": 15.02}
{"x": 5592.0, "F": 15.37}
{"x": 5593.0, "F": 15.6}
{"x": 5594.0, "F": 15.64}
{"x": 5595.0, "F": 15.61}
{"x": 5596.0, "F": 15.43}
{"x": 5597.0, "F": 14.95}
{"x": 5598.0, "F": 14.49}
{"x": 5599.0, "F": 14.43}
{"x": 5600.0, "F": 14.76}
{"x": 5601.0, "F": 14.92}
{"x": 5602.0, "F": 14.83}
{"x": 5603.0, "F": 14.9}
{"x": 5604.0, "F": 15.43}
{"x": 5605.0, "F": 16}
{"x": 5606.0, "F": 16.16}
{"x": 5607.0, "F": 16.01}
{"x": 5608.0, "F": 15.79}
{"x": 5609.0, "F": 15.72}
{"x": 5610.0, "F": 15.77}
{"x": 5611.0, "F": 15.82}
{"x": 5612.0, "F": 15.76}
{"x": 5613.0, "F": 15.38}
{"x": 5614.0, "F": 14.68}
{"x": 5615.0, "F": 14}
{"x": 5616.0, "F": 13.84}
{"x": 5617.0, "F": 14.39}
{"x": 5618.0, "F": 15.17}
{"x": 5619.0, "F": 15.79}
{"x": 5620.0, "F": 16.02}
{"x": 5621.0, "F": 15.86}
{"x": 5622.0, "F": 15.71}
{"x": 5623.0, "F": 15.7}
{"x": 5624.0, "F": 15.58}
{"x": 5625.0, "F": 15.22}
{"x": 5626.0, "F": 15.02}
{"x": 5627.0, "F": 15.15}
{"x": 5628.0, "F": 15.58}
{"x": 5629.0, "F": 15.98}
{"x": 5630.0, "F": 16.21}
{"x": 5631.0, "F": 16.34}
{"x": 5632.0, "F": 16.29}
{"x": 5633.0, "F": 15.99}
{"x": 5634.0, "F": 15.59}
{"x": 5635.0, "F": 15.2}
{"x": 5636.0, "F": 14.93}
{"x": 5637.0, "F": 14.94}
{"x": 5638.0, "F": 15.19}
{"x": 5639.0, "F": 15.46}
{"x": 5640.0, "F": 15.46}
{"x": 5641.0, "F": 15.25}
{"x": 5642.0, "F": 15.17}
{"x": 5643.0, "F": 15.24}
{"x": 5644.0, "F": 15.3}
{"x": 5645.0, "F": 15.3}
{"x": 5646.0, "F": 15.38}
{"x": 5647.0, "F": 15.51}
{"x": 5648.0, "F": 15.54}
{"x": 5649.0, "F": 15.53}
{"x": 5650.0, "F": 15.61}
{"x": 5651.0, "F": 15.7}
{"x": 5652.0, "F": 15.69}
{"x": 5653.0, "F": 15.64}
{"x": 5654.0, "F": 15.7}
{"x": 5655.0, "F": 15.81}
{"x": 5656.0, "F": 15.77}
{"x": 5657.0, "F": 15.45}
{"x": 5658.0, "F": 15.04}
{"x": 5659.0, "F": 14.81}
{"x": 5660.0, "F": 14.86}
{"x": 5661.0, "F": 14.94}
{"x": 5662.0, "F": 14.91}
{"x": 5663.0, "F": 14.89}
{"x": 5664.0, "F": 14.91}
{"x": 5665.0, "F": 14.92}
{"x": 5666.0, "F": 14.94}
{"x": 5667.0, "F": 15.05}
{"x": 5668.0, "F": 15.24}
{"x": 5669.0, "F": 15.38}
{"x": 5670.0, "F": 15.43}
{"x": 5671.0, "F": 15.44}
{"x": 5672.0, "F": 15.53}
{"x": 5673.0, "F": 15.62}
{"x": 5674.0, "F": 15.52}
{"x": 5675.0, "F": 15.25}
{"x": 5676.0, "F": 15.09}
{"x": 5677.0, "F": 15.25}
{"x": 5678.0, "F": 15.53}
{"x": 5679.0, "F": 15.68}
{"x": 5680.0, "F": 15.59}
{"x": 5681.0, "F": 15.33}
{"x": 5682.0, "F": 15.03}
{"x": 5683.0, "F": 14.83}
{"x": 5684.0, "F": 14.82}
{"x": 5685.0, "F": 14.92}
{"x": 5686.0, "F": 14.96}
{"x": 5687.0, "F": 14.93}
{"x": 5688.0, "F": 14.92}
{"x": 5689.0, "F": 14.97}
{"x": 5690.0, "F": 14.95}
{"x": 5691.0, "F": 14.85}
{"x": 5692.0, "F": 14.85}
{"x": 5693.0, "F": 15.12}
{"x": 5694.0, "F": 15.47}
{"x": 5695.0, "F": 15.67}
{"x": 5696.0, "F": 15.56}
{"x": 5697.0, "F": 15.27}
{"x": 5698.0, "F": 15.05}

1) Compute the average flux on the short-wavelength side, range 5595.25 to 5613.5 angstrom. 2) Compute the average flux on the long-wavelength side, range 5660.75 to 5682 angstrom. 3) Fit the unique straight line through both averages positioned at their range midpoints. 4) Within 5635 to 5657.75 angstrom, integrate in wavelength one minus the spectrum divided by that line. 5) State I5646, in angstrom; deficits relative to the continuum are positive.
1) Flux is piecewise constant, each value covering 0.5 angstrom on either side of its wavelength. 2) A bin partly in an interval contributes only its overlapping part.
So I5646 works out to -0.19 angstrom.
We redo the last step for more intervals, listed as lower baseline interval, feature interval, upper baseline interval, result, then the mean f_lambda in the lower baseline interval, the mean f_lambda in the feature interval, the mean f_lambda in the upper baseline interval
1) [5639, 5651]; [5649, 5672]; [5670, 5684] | 0.1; 15.4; 15.3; 15.3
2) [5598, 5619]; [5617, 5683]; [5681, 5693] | -1.5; 15.2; 15.4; 14.9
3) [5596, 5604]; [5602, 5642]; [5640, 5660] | -1.0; 14.8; 15.5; 15.4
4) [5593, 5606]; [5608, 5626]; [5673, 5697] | -0.2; 15.2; 15.3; 15.2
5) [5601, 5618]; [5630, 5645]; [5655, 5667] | -0.3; 15.3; 15.5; 15.1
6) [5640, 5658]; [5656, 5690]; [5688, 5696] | 0.3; 15.5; 15.2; 15.1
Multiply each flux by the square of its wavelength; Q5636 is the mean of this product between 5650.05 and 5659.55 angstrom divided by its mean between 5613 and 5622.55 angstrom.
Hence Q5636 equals 1.04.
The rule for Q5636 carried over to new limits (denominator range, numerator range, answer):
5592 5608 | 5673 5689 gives 1.02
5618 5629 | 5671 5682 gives 1.01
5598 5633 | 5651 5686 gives 1.01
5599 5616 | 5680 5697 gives 1.02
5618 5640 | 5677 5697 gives 0.99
